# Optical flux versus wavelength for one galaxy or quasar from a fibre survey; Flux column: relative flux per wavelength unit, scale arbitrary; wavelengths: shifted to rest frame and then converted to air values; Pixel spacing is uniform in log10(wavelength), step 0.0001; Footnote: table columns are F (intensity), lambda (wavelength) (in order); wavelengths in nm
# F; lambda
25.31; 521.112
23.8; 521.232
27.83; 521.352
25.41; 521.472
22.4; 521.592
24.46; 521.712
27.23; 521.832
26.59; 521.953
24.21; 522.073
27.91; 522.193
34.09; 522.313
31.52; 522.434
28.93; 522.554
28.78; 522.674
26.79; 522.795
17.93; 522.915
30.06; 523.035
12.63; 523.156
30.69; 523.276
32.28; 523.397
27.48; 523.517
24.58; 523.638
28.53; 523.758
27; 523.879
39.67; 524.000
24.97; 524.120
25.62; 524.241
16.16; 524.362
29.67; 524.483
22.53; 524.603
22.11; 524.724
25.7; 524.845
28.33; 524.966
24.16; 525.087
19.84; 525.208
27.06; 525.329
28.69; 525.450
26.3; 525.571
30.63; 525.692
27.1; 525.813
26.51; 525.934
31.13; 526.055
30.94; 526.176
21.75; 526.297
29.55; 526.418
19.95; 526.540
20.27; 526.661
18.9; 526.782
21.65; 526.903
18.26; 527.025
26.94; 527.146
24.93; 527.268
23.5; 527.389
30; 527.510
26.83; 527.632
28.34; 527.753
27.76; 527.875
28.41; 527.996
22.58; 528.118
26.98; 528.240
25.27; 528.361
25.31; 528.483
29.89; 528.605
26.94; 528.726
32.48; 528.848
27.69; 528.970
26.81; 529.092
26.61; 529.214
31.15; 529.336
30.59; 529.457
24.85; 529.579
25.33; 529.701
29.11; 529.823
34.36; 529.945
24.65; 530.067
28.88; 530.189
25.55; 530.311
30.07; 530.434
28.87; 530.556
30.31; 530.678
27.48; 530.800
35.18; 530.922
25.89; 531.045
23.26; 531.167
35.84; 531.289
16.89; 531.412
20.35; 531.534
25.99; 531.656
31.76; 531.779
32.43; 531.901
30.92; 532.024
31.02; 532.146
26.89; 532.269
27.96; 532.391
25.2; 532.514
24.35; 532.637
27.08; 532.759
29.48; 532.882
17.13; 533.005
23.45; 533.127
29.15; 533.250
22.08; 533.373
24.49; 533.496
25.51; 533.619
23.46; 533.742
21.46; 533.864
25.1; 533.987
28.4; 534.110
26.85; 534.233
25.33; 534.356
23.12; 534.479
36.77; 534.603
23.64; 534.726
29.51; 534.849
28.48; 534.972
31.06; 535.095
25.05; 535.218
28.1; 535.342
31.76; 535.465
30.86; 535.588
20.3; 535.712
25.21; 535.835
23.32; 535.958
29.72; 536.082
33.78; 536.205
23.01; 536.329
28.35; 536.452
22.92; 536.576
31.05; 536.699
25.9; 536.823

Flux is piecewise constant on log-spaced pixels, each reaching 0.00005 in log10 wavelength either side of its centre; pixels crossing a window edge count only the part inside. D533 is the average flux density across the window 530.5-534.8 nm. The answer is 26.7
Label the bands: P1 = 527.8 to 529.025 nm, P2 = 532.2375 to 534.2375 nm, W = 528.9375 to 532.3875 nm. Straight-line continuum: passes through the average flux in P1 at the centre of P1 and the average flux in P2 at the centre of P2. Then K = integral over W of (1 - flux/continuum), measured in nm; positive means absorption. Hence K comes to -0.25 nm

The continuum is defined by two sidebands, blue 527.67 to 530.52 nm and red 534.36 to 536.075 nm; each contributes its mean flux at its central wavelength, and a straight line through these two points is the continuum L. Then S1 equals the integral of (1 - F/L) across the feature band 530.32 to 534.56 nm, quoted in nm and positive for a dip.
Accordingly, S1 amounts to 0.16 nm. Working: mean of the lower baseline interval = 27.8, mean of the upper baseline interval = 27.5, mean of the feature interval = 26.6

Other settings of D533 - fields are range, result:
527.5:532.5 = 27.9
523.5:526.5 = 26.6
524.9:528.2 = 25.6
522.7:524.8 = 25.9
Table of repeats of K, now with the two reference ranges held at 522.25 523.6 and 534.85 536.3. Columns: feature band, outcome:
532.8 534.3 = 0.166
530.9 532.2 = -0.008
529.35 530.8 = -0.042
